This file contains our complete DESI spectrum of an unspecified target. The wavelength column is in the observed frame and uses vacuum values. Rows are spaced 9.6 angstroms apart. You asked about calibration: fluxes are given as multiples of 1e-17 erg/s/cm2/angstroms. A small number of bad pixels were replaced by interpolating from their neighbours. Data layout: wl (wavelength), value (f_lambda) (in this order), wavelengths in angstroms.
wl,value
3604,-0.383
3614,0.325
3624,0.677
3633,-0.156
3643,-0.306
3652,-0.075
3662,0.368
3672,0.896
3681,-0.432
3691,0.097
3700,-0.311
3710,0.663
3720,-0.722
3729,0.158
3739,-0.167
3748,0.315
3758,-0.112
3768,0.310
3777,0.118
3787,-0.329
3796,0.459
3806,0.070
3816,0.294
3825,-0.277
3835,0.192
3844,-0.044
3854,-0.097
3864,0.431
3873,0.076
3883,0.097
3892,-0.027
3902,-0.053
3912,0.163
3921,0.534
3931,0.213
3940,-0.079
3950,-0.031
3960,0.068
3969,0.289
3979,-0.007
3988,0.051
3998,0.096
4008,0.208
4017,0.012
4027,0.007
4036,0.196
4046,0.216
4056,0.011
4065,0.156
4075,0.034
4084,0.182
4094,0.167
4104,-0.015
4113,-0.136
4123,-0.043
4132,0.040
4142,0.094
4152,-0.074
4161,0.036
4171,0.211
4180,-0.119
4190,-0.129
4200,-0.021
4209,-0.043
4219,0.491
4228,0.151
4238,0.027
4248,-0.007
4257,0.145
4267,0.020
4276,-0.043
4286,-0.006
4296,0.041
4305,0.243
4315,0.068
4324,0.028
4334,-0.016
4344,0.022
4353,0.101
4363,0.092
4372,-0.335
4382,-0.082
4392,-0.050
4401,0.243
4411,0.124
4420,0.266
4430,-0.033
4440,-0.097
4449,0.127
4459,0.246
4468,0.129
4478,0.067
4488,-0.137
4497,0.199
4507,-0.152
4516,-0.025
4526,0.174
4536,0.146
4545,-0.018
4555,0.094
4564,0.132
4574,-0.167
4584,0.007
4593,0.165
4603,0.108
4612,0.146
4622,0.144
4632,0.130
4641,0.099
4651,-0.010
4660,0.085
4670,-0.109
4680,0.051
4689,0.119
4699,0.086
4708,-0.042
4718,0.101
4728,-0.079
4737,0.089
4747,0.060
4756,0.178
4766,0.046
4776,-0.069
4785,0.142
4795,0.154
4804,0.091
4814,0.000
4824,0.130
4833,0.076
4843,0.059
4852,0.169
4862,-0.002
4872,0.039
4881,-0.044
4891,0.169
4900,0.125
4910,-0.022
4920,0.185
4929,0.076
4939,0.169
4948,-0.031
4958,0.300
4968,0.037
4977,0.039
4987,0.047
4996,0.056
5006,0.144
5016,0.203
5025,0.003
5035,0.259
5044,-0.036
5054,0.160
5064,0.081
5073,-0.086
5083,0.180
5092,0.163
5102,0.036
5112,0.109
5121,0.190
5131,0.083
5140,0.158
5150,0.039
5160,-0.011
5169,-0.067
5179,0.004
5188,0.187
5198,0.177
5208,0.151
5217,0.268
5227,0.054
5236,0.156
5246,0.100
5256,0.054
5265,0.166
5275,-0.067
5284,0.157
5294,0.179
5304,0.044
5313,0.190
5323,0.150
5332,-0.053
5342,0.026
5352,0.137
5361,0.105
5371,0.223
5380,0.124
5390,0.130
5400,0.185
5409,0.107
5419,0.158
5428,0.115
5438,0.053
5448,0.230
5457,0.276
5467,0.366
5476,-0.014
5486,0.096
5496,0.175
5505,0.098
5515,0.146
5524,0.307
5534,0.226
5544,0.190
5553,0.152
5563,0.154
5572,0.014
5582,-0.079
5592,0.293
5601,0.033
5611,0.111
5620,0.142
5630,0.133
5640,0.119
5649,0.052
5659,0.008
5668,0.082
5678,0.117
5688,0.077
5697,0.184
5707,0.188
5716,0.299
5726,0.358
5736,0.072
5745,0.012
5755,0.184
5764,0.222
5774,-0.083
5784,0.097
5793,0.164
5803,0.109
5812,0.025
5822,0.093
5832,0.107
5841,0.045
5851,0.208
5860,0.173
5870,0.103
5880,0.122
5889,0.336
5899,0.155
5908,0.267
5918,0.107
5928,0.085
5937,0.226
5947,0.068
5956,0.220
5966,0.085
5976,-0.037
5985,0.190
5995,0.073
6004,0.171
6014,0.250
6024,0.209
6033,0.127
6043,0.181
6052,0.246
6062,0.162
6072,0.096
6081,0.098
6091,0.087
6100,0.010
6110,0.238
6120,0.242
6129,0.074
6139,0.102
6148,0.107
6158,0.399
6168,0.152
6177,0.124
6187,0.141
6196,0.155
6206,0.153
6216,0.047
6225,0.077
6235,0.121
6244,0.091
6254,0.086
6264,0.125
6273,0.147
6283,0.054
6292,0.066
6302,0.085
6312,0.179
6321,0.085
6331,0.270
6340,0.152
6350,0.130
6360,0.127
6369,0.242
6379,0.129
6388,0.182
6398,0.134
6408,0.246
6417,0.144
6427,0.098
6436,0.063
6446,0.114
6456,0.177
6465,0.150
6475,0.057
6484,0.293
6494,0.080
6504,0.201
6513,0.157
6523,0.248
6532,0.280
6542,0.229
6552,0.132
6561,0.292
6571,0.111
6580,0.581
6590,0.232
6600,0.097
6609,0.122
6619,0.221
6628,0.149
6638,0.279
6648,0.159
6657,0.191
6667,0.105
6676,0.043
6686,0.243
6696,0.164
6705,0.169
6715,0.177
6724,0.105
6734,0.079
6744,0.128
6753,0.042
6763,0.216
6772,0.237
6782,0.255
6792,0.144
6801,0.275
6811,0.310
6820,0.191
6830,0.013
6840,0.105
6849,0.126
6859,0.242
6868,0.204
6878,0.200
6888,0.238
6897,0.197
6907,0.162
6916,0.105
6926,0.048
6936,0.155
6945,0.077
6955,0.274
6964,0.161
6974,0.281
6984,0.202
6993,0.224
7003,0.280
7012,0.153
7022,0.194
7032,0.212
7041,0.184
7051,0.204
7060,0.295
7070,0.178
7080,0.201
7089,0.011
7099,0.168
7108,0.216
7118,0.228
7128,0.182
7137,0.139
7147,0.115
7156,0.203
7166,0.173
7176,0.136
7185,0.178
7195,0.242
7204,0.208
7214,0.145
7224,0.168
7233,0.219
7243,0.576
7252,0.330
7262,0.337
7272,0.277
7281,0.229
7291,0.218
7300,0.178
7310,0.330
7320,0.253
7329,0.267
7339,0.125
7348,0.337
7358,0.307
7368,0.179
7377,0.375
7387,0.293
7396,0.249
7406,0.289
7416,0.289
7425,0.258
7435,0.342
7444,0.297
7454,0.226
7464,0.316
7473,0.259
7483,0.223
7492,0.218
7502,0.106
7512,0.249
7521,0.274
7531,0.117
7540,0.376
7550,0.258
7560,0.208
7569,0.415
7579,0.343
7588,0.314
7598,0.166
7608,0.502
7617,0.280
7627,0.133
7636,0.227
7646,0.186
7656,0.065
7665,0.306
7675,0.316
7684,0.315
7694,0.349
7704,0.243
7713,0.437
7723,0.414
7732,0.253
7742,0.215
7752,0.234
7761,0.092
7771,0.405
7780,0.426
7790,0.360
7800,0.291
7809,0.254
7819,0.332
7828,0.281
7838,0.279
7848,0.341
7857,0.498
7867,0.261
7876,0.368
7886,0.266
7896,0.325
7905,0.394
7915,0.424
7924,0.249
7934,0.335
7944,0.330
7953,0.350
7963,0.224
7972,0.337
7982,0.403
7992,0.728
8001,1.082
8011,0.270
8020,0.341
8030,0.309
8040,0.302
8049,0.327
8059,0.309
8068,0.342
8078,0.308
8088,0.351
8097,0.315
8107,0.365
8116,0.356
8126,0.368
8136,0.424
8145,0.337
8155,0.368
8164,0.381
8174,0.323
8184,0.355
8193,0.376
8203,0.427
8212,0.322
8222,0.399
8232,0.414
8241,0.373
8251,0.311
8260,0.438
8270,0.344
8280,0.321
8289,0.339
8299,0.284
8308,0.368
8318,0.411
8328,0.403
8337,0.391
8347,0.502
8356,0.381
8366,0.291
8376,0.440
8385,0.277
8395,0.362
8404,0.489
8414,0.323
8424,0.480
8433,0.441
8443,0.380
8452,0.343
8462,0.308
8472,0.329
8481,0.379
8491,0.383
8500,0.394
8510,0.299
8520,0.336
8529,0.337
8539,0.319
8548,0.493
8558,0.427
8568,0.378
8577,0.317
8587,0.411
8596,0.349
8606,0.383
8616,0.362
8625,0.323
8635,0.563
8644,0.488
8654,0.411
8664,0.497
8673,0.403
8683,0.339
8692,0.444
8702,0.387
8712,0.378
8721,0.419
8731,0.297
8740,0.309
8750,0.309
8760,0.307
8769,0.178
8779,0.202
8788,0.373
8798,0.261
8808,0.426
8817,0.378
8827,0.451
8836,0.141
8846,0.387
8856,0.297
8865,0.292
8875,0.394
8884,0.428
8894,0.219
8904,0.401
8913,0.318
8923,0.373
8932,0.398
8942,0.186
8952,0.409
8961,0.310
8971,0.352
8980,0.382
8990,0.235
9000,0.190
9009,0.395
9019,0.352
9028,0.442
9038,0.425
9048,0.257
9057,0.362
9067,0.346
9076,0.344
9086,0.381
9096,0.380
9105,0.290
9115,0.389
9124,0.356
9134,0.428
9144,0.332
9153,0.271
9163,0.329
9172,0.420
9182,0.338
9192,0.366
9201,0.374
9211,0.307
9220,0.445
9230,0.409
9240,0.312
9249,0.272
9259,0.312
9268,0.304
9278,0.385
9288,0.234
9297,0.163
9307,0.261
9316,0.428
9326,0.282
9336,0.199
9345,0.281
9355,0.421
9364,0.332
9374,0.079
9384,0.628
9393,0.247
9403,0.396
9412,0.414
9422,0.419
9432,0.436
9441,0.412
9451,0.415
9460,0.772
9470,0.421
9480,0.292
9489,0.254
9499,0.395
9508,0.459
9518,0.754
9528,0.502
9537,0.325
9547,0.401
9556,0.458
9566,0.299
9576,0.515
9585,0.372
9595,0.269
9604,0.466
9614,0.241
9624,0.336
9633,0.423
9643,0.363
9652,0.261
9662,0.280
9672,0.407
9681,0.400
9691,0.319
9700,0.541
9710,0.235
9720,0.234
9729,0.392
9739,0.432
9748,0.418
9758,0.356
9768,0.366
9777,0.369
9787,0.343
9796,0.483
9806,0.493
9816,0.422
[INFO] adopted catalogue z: 0.80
